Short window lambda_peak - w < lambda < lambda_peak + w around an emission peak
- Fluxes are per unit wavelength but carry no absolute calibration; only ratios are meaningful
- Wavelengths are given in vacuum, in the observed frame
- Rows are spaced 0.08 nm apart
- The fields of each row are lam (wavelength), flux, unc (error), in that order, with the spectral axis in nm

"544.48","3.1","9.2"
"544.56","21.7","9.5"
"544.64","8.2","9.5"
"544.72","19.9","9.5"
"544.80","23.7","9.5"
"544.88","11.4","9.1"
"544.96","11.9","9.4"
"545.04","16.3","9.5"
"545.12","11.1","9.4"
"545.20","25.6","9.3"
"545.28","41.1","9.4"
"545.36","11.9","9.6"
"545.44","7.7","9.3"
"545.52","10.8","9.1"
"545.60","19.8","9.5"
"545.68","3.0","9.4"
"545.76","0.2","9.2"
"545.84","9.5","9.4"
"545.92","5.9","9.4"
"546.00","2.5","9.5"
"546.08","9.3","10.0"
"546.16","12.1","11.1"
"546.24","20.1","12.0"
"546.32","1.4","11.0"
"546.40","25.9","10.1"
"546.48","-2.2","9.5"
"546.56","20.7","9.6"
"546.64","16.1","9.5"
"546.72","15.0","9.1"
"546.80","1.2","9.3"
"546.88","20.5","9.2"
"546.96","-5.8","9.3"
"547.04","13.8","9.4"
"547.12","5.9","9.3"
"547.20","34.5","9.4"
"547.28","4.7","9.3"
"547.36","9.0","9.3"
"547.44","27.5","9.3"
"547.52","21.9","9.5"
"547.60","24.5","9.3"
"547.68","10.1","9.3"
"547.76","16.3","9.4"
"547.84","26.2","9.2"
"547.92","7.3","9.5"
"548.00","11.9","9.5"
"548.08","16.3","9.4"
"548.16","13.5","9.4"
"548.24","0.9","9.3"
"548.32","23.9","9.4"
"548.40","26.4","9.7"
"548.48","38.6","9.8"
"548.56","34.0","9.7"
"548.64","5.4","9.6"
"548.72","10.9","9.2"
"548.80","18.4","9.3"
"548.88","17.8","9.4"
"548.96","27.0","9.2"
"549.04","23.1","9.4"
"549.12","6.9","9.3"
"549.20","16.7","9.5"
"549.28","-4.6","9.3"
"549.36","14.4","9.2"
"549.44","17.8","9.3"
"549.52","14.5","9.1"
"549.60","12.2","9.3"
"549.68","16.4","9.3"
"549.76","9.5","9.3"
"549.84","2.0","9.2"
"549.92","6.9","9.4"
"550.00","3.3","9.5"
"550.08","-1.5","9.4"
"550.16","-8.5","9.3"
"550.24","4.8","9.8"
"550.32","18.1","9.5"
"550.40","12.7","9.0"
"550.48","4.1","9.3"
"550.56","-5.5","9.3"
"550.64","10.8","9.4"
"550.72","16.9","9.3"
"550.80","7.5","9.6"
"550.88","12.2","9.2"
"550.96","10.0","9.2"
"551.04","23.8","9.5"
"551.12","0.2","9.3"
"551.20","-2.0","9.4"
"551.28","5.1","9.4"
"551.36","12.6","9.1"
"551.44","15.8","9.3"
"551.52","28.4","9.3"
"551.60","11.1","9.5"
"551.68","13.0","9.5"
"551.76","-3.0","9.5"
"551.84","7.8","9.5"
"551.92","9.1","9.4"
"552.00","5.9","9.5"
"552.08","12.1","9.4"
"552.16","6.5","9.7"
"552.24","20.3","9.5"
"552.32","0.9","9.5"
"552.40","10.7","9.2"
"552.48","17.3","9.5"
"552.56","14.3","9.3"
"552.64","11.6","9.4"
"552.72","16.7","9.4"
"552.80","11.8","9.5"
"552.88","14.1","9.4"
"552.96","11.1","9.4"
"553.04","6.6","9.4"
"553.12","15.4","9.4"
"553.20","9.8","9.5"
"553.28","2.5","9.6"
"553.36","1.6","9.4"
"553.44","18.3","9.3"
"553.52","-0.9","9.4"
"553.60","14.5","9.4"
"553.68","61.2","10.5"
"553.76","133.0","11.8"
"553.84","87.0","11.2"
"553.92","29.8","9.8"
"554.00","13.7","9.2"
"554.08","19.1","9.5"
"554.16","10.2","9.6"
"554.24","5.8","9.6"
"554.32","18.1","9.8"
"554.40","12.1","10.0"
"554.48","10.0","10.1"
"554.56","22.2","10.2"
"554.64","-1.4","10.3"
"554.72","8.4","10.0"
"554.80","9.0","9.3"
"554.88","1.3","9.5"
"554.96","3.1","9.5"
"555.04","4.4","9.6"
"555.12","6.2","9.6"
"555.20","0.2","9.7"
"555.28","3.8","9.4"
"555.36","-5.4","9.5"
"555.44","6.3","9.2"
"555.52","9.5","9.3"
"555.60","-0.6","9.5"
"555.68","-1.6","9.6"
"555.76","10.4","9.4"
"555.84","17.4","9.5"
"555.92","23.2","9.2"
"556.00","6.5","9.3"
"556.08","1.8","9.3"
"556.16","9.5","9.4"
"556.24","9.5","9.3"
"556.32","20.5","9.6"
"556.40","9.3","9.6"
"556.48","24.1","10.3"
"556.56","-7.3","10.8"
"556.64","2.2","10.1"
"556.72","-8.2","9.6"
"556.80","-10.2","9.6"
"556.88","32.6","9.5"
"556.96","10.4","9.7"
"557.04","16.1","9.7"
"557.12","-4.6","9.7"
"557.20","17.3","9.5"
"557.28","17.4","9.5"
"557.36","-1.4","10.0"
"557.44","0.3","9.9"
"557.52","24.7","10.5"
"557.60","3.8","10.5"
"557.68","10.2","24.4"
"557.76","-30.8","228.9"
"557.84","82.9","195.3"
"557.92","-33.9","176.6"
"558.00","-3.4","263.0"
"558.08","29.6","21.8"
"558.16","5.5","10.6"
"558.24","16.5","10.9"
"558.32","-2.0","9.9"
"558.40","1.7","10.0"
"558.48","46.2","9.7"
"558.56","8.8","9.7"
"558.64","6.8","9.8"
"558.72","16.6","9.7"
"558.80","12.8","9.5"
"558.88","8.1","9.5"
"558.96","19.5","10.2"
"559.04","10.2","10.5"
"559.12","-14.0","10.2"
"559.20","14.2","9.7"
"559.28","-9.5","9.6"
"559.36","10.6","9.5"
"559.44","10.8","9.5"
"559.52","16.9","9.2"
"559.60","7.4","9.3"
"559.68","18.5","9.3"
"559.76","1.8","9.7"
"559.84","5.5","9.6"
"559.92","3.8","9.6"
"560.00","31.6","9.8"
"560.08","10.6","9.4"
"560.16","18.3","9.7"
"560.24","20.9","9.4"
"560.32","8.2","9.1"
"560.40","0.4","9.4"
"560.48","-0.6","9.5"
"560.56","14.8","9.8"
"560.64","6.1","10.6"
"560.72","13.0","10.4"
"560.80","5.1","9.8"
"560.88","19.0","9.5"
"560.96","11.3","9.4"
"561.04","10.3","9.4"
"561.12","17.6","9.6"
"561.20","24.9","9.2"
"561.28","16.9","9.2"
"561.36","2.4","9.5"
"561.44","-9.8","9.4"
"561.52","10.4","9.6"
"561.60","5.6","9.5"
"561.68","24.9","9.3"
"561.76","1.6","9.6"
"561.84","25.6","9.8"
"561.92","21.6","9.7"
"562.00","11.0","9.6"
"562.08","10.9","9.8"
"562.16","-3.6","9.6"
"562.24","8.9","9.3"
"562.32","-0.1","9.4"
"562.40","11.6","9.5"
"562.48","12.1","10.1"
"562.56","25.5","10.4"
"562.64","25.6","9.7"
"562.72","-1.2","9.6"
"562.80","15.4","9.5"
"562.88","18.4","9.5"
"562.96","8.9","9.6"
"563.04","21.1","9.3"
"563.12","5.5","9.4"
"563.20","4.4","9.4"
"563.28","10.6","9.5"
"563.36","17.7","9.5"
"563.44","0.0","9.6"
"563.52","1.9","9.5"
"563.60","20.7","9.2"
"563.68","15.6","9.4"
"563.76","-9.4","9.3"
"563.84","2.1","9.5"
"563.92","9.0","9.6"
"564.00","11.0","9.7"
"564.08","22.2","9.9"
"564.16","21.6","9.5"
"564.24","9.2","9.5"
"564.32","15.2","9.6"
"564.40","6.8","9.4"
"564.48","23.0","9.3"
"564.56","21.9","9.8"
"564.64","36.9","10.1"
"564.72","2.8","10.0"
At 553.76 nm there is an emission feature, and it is [O III] 5007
